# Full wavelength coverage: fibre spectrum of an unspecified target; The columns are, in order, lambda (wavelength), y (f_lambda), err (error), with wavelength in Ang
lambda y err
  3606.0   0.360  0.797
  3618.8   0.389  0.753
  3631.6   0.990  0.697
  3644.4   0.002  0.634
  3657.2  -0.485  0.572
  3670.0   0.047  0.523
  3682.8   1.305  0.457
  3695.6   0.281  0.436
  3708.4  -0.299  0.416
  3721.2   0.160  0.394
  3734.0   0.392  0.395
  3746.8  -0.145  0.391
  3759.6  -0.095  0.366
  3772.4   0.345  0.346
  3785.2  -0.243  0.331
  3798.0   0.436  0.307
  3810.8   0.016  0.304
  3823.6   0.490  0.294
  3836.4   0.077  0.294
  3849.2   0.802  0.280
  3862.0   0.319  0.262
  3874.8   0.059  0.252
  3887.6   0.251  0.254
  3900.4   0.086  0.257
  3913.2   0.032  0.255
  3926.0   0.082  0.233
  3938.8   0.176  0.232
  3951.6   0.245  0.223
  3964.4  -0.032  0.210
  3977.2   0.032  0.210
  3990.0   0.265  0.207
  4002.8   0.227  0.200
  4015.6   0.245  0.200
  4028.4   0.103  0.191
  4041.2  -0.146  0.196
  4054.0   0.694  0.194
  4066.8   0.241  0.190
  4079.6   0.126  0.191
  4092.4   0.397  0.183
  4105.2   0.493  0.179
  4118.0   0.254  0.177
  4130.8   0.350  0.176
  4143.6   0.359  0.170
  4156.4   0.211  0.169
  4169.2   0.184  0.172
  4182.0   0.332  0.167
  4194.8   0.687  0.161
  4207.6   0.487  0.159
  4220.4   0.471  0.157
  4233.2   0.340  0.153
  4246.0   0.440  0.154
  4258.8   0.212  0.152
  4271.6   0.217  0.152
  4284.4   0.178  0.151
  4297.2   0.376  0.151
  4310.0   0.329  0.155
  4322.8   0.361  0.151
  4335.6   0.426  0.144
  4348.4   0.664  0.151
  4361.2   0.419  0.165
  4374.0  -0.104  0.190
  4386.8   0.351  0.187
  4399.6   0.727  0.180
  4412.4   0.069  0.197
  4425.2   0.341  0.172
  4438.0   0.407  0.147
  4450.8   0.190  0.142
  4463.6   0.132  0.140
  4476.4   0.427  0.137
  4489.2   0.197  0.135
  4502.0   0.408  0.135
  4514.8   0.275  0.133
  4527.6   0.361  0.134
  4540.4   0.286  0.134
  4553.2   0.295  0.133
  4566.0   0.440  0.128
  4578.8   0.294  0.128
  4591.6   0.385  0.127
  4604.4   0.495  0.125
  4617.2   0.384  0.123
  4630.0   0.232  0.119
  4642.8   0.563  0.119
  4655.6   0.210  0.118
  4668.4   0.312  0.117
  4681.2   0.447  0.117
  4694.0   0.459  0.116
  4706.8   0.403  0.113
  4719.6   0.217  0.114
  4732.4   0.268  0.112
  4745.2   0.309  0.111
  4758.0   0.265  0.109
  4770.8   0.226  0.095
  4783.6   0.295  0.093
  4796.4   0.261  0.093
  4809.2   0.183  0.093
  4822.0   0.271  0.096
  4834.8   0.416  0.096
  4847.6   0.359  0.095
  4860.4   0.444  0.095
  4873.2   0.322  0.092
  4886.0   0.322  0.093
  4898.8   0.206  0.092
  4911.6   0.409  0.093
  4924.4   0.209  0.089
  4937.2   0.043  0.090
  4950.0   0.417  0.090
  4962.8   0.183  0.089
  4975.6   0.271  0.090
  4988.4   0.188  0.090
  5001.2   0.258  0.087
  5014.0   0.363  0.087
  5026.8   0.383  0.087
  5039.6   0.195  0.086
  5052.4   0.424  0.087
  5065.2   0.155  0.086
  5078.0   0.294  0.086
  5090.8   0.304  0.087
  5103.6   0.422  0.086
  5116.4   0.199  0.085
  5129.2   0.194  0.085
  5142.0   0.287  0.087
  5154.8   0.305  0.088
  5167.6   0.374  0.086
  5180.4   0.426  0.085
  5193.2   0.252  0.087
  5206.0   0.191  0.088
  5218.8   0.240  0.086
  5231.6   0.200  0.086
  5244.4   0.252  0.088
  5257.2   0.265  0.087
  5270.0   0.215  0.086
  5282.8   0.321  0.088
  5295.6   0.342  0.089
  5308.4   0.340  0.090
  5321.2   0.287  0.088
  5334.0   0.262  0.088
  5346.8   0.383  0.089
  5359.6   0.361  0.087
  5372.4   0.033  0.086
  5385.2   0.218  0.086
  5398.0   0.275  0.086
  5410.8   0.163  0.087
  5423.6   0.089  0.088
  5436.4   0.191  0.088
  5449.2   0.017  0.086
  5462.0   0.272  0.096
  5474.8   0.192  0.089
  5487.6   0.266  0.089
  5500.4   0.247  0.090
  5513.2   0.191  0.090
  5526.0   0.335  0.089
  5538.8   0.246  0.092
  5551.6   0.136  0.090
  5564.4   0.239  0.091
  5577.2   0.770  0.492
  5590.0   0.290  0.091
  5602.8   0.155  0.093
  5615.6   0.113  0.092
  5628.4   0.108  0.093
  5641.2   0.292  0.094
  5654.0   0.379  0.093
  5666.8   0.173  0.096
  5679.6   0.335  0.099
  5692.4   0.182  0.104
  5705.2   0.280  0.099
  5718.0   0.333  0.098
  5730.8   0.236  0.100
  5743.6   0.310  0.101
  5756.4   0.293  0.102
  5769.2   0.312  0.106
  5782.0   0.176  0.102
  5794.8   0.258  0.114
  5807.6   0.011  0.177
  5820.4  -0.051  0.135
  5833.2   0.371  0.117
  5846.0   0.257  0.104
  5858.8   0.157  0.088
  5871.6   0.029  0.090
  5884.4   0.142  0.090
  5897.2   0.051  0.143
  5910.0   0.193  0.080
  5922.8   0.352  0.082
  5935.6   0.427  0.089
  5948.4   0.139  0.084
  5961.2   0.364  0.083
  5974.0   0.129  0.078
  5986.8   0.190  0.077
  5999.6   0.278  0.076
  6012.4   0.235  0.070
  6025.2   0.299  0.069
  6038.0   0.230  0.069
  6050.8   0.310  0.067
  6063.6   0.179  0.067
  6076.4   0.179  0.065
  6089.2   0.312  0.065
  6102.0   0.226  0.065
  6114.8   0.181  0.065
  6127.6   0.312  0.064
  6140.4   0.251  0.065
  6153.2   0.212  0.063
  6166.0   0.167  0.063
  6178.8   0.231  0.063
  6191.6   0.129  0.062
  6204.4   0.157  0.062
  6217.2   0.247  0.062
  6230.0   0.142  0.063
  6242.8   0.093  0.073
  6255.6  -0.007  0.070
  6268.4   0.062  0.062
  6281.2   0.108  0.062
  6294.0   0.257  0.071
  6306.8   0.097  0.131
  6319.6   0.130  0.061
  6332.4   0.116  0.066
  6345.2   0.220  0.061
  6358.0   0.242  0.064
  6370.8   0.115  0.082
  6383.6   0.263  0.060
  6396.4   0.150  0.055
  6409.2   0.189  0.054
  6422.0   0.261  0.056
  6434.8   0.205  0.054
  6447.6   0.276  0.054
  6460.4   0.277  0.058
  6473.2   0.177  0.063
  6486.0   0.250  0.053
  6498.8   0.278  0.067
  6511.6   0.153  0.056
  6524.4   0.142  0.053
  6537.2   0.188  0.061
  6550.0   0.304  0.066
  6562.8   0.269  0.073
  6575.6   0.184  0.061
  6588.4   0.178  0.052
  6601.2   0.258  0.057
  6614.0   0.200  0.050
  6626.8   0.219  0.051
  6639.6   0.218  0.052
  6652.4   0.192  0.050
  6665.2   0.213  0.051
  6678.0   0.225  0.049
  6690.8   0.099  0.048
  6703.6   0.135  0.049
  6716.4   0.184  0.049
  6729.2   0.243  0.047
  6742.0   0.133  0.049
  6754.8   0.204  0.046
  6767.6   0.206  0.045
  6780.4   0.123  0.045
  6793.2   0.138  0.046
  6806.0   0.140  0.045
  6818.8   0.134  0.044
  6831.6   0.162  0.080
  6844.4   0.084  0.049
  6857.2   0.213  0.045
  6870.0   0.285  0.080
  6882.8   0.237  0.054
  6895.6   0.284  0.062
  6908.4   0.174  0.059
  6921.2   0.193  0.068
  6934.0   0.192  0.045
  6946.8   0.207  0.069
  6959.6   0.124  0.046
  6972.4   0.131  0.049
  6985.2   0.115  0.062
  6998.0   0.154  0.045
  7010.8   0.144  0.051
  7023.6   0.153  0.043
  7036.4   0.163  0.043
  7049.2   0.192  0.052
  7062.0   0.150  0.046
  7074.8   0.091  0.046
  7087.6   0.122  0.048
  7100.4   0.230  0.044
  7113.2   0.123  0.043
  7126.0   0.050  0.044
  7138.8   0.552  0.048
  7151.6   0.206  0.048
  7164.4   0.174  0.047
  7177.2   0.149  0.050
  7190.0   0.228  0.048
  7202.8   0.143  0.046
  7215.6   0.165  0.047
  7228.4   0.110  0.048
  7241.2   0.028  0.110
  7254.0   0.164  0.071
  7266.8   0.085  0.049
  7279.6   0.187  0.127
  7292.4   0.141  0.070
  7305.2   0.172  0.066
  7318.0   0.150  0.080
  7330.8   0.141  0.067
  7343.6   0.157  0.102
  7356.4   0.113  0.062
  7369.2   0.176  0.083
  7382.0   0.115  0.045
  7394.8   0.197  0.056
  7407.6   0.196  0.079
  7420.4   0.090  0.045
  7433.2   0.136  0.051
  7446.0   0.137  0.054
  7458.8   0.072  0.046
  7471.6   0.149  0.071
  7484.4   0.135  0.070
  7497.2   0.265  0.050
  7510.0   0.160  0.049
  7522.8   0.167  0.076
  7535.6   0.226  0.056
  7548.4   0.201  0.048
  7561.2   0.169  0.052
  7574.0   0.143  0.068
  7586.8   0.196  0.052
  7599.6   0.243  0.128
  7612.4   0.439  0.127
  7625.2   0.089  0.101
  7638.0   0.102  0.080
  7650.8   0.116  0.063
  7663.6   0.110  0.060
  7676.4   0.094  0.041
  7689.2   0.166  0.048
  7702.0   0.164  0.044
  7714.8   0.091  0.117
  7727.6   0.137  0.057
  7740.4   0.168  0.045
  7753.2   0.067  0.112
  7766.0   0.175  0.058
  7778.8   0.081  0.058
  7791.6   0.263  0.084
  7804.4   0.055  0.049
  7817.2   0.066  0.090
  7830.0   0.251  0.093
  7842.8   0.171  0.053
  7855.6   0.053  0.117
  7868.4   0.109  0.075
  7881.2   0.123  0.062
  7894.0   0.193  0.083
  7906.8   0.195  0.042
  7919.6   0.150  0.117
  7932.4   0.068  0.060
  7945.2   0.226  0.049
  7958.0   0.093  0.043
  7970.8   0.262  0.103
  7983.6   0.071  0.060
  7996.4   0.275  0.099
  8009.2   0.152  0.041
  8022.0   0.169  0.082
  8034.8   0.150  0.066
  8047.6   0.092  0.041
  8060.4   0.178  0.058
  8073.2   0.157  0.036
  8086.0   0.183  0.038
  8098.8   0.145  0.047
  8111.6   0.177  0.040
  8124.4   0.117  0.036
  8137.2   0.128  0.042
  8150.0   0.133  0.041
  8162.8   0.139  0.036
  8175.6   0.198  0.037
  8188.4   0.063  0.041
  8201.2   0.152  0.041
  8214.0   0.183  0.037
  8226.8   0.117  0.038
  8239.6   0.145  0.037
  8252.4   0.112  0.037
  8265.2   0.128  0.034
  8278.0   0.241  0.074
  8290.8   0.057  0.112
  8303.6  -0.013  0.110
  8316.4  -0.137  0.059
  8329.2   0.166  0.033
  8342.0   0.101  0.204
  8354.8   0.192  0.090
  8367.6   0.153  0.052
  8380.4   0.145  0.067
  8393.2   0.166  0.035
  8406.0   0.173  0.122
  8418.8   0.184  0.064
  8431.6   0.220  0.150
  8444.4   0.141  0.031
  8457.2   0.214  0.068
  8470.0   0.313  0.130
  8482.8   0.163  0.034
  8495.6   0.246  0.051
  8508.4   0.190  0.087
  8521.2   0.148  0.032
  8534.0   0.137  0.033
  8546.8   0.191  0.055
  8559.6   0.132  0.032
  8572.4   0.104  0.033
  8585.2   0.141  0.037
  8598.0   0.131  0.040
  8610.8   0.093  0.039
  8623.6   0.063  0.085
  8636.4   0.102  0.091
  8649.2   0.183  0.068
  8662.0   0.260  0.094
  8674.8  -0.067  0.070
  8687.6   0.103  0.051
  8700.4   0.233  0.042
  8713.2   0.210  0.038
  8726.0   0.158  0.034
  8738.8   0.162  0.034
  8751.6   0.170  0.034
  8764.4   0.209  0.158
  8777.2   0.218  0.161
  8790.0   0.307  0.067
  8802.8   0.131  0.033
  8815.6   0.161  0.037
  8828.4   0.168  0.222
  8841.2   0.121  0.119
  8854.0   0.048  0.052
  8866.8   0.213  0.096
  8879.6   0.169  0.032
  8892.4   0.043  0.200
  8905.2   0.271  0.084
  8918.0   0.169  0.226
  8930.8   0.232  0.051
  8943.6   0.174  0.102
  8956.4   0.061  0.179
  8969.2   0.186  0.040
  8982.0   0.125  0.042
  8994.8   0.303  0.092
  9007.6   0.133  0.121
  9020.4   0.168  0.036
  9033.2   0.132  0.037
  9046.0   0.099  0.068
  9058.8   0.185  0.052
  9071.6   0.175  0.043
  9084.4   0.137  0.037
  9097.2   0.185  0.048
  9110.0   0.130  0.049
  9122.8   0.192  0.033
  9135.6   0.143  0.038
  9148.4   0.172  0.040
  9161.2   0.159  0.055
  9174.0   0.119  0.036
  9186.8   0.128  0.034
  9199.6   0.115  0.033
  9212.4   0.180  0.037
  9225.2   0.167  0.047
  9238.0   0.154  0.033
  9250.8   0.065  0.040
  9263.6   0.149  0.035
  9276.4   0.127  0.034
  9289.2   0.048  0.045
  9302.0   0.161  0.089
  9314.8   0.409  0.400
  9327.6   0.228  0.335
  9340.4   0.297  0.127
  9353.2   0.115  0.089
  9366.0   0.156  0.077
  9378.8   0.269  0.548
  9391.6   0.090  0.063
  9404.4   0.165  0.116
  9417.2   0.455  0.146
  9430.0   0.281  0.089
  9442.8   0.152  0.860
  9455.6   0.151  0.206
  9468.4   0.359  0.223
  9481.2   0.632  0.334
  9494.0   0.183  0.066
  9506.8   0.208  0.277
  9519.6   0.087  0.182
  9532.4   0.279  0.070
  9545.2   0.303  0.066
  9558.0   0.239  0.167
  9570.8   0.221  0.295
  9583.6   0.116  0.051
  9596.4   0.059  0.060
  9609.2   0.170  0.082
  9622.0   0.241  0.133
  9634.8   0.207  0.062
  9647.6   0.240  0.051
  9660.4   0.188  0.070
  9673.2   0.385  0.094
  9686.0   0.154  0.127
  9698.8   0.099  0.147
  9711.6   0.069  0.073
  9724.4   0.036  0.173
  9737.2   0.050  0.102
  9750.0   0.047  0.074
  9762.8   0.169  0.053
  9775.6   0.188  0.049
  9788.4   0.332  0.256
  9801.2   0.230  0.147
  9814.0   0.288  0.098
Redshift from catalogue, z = 0.09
